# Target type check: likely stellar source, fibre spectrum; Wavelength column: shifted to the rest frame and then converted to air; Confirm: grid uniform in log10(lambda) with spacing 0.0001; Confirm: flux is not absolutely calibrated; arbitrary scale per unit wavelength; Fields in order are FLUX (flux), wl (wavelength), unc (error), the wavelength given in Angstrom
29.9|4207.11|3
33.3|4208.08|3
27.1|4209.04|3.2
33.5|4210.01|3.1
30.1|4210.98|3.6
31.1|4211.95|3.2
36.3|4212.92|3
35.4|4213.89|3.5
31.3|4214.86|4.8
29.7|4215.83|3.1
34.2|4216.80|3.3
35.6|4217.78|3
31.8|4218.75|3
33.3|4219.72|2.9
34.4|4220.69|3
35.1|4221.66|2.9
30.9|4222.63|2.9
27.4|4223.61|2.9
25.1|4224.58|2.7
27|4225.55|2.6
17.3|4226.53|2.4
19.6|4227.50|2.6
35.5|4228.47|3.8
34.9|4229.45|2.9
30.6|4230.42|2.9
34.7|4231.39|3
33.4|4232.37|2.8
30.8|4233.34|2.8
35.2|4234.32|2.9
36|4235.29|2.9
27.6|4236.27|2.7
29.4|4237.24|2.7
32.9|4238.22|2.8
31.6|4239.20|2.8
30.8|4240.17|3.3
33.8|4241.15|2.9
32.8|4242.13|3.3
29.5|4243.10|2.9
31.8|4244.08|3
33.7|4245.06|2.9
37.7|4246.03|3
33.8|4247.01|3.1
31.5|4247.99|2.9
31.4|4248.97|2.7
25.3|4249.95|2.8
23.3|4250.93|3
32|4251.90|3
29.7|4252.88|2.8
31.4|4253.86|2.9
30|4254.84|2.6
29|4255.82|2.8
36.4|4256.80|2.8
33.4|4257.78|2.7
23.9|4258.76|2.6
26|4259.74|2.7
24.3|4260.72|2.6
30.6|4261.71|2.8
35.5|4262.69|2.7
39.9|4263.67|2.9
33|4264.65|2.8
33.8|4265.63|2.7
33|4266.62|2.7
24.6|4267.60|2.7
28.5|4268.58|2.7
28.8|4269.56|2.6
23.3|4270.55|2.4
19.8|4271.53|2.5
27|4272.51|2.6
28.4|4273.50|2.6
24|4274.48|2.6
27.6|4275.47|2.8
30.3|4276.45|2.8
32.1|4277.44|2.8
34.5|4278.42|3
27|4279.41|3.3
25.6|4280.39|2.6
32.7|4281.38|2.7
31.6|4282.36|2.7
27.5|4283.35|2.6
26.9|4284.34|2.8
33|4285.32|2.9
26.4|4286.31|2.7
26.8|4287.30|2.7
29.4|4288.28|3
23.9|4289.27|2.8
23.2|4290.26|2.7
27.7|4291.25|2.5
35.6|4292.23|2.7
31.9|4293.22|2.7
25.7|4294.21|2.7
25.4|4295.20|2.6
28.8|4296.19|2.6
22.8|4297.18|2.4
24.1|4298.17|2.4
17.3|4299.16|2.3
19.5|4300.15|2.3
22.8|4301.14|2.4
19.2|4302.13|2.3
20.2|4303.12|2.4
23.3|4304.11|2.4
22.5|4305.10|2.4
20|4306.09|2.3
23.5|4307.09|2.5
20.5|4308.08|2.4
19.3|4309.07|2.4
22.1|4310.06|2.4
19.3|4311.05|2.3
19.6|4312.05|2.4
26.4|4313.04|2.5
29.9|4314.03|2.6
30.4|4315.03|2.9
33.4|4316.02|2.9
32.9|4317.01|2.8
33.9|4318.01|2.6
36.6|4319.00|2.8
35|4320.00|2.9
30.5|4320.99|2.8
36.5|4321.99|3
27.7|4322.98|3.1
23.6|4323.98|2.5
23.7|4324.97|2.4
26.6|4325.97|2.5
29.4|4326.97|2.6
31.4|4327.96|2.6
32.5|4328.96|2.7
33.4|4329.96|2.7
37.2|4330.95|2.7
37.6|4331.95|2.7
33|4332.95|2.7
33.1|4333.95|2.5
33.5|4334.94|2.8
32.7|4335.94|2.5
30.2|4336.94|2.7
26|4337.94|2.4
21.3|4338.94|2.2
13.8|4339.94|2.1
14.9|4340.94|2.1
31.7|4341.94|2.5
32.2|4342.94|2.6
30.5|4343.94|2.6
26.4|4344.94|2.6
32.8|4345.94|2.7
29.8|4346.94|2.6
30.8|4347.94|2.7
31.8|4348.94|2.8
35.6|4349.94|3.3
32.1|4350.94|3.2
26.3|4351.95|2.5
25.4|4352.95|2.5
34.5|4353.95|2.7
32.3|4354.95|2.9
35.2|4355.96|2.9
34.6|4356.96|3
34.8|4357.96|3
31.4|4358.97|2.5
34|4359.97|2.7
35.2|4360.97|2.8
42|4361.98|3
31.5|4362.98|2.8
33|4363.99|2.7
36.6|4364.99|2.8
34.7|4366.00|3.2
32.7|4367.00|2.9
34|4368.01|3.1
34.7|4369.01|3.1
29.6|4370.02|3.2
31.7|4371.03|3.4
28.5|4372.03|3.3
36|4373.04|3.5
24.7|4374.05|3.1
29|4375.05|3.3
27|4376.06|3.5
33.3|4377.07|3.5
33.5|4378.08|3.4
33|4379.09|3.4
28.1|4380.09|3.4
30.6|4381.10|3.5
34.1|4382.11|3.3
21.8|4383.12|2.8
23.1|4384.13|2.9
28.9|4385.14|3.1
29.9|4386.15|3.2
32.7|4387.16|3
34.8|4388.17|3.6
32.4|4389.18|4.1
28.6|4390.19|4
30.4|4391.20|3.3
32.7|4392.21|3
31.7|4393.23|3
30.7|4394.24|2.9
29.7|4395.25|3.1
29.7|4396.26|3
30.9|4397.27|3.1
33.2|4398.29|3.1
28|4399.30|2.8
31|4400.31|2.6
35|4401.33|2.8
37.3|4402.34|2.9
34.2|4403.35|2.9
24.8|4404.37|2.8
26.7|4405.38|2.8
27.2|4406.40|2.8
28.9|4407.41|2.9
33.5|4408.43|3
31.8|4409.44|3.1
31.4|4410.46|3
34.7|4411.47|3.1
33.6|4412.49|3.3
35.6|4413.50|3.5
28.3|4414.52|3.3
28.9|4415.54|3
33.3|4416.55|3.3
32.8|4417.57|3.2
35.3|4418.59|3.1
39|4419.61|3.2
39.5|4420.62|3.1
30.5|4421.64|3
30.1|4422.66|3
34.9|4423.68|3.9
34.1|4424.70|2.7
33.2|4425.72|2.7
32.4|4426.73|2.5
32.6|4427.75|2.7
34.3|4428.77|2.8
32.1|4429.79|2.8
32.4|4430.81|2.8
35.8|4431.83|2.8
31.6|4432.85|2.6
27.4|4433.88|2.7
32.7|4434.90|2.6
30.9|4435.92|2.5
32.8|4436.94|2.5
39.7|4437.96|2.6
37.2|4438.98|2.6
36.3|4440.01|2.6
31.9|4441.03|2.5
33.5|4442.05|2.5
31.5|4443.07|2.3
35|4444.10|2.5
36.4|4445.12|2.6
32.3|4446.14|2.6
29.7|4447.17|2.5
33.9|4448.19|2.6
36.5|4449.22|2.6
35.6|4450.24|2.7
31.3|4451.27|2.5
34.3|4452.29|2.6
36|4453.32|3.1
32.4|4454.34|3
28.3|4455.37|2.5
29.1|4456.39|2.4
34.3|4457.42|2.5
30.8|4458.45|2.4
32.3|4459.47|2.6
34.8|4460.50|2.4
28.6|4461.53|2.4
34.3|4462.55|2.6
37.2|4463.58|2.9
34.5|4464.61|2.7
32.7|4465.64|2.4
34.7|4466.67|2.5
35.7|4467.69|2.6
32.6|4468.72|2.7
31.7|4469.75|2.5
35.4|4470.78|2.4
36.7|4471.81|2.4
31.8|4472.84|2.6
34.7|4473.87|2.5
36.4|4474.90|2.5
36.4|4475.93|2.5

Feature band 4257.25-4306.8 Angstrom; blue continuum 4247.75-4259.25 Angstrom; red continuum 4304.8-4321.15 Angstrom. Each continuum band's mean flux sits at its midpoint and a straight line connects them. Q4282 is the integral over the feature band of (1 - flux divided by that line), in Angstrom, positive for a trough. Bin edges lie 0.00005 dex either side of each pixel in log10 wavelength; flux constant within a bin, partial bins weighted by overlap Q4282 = 2.0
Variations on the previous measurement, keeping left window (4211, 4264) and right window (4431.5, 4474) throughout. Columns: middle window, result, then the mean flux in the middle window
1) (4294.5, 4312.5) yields 5.7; 21.7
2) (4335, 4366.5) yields 1.5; 30.8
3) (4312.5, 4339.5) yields 0.9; 31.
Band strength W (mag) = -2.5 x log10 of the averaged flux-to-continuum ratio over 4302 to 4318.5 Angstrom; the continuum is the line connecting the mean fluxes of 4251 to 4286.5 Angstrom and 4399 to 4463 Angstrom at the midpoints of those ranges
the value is 0.23 mag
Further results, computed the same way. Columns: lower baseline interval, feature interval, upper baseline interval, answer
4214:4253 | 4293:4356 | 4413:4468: 0.157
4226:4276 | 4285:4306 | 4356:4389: 0.224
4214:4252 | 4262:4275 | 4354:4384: 0.079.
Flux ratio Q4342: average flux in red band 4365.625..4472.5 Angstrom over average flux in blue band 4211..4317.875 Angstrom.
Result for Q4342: 1.1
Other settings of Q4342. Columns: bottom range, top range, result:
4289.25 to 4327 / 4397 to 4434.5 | 1.24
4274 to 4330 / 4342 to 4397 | 1.16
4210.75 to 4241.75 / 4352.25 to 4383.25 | 1.03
